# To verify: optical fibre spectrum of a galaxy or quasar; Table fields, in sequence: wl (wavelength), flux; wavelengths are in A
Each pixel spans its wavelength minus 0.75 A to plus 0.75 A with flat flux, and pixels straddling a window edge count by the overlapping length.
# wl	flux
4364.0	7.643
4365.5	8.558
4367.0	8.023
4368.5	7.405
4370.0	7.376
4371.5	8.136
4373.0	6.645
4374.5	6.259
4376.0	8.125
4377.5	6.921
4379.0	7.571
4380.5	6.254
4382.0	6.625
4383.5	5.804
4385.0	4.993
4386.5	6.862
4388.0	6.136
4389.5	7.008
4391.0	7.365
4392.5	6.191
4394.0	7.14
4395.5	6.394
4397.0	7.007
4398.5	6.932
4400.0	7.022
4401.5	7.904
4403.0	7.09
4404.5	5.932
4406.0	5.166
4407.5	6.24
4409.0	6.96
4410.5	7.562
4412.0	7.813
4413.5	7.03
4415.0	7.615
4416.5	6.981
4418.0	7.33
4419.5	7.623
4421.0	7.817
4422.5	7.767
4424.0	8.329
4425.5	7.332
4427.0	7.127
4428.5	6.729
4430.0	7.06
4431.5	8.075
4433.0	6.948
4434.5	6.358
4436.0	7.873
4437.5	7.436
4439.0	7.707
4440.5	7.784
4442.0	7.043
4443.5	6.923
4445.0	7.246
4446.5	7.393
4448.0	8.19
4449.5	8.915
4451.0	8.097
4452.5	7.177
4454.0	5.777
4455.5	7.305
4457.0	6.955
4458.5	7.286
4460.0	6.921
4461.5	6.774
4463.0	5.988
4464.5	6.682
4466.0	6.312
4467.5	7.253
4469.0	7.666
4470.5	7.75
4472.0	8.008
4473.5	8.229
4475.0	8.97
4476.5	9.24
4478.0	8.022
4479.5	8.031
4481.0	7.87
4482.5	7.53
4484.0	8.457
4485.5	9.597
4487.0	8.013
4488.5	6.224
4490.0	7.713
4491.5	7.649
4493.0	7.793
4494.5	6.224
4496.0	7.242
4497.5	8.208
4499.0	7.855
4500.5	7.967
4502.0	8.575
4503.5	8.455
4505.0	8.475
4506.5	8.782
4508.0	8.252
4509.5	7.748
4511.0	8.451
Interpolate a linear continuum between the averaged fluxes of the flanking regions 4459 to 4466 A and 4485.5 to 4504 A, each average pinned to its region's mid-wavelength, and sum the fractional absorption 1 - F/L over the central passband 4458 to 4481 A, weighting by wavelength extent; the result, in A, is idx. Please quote -2.4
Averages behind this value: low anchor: 6.59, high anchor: 7.73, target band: 7.56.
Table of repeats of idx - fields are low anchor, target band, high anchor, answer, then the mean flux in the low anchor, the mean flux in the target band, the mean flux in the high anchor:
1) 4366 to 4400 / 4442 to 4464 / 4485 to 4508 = 0.9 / 6.89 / 7.2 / 7.91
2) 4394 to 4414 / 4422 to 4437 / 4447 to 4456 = -0.2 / 6.86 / 7.35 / 7.58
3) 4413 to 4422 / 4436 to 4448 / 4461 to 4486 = 0.2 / 7.42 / 7.45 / 7.78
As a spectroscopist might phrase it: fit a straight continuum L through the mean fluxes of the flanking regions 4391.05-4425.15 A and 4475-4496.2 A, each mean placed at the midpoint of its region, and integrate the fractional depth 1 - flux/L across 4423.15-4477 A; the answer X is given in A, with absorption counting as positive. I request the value 0.8 A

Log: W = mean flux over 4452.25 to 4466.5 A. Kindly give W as 6.71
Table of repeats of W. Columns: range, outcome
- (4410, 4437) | 7.41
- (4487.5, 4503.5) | 7.59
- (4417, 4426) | 7.69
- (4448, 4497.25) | 7.57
